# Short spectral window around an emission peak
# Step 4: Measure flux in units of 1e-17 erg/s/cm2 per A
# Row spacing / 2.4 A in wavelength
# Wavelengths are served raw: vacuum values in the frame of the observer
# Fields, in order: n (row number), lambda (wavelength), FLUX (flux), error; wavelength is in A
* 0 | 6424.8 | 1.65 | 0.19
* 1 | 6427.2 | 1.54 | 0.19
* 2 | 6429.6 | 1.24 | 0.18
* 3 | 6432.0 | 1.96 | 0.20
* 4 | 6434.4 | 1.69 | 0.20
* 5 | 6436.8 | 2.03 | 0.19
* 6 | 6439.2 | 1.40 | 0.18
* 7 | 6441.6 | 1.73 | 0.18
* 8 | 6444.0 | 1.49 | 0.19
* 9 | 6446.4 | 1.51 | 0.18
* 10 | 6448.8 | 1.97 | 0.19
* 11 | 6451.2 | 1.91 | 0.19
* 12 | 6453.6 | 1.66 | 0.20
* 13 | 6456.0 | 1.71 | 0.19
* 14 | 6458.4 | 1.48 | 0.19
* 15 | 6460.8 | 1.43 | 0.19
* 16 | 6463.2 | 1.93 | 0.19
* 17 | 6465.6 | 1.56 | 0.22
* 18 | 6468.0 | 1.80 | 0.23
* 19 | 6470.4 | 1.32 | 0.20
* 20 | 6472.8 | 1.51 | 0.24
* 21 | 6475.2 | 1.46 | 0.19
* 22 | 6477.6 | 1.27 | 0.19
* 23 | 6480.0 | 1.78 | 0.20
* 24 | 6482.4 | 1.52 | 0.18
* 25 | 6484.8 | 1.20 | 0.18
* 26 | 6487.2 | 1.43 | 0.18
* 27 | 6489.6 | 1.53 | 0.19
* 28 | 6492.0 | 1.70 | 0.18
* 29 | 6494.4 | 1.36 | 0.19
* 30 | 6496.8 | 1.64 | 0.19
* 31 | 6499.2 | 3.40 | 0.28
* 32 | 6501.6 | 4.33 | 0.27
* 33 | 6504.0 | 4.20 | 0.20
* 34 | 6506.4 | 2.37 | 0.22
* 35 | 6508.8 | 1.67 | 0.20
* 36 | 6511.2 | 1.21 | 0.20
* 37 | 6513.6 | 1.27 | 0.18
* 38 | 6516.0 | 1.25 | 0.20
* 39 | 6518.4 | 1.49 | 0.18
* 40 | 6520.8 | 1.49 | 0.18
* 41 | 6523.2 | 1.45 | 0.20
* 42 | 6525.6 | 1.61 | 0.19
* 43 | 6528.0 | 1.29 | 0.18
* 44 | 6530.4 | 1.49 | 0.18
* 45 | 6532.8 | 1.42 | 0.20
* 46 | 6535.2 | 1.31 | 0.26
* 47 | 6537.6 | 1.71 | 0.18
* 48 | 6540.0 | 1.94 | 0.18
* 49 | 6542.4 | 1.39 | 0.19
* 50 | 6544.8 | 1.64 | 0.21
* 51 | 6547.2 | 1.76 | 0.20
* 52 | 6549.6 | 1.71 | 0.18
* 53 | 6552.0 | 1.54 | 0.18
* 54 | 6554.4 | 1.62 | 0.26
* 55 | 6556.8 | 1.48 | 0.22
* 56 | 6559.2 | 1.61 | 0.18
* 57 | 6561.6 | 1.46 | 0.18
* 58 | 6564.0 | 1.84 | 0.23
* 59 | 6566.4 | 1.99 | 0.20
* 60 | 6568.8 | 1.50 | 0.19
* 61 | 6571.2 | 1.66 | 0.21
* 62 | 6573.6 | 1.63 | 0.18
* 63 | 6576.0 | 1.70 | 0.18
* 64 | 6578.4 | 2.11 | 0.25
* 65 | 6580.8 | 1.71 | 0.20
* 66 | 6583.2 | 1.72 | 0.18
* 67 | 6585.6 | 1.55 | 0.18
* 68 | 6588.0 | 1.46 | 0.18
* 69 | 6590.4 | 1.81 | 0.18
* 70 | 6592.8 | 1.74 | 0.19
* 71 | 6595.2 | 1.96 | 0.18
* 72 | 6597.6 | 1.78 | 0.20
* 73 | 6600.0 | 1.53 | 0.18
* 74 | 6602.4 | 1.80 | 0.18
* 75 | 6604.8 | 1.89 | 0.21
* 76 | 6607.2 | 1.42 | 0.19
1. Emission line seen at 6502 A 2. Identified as H-beta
